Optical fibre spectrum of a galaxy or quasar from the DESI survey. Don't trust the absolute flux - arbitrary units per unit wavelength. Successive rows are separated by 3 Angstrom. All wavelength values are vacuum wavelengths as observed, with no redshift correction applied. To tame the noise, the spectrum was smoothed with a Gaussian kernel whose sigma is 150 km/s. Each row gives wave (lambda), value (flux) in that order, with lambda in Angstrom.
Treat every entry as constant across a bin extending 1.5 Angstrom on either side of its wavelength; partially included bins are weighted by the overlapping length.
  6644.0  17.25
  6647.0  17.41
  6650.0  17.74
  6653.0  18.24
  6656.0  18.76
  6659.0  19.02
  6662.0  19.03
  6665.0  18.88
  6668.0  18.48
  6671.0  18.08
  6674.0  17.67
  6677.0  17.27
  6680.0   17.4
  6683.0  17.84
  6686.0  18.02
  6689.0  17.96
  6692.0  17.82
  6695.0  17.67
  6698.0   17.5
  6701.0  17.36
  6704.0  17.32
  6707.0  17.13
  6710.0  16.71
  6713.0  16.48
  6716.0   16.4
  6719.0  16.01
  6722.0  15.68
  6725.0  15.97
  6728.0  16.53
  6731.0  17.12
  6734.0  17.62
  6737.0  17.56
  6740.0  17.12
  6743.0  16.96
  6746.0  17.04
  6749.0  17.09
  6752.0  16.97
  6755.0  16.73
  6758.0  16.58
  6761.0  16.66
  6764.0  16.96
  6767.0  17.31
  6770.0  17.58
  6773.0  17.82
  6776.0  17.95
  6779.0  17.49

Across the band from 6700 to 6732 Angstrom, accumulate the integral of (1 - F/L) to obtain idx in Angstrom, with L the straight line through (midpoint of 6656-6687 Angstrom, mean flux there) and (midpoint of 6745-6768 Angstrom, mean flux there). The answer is 1.7 Angstrom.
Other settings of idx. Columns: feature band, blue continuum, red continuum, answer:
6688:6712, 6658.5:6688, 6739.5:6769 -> 0.5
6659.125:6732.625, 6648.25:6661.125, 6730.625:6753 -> 2.0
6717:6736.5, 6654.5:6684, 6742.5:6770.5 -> 1.0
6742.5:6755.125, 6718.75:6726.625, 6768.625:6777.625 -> -0.1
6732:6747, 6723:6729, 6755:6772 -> -0.7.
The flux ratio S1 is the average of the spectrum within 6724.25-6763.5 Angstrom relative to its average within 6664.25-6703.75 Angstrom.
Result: 1.0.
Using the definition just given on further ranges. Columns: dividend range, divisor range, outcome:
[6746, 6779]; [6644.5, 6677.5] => 0.94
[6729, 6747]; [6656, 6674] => 0.93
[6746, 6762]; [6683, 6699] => 0.95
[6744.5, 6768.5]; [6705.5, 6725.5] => 1.03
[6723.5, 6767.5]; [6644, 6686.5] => 0.94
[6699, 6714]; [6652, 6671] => 0.91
